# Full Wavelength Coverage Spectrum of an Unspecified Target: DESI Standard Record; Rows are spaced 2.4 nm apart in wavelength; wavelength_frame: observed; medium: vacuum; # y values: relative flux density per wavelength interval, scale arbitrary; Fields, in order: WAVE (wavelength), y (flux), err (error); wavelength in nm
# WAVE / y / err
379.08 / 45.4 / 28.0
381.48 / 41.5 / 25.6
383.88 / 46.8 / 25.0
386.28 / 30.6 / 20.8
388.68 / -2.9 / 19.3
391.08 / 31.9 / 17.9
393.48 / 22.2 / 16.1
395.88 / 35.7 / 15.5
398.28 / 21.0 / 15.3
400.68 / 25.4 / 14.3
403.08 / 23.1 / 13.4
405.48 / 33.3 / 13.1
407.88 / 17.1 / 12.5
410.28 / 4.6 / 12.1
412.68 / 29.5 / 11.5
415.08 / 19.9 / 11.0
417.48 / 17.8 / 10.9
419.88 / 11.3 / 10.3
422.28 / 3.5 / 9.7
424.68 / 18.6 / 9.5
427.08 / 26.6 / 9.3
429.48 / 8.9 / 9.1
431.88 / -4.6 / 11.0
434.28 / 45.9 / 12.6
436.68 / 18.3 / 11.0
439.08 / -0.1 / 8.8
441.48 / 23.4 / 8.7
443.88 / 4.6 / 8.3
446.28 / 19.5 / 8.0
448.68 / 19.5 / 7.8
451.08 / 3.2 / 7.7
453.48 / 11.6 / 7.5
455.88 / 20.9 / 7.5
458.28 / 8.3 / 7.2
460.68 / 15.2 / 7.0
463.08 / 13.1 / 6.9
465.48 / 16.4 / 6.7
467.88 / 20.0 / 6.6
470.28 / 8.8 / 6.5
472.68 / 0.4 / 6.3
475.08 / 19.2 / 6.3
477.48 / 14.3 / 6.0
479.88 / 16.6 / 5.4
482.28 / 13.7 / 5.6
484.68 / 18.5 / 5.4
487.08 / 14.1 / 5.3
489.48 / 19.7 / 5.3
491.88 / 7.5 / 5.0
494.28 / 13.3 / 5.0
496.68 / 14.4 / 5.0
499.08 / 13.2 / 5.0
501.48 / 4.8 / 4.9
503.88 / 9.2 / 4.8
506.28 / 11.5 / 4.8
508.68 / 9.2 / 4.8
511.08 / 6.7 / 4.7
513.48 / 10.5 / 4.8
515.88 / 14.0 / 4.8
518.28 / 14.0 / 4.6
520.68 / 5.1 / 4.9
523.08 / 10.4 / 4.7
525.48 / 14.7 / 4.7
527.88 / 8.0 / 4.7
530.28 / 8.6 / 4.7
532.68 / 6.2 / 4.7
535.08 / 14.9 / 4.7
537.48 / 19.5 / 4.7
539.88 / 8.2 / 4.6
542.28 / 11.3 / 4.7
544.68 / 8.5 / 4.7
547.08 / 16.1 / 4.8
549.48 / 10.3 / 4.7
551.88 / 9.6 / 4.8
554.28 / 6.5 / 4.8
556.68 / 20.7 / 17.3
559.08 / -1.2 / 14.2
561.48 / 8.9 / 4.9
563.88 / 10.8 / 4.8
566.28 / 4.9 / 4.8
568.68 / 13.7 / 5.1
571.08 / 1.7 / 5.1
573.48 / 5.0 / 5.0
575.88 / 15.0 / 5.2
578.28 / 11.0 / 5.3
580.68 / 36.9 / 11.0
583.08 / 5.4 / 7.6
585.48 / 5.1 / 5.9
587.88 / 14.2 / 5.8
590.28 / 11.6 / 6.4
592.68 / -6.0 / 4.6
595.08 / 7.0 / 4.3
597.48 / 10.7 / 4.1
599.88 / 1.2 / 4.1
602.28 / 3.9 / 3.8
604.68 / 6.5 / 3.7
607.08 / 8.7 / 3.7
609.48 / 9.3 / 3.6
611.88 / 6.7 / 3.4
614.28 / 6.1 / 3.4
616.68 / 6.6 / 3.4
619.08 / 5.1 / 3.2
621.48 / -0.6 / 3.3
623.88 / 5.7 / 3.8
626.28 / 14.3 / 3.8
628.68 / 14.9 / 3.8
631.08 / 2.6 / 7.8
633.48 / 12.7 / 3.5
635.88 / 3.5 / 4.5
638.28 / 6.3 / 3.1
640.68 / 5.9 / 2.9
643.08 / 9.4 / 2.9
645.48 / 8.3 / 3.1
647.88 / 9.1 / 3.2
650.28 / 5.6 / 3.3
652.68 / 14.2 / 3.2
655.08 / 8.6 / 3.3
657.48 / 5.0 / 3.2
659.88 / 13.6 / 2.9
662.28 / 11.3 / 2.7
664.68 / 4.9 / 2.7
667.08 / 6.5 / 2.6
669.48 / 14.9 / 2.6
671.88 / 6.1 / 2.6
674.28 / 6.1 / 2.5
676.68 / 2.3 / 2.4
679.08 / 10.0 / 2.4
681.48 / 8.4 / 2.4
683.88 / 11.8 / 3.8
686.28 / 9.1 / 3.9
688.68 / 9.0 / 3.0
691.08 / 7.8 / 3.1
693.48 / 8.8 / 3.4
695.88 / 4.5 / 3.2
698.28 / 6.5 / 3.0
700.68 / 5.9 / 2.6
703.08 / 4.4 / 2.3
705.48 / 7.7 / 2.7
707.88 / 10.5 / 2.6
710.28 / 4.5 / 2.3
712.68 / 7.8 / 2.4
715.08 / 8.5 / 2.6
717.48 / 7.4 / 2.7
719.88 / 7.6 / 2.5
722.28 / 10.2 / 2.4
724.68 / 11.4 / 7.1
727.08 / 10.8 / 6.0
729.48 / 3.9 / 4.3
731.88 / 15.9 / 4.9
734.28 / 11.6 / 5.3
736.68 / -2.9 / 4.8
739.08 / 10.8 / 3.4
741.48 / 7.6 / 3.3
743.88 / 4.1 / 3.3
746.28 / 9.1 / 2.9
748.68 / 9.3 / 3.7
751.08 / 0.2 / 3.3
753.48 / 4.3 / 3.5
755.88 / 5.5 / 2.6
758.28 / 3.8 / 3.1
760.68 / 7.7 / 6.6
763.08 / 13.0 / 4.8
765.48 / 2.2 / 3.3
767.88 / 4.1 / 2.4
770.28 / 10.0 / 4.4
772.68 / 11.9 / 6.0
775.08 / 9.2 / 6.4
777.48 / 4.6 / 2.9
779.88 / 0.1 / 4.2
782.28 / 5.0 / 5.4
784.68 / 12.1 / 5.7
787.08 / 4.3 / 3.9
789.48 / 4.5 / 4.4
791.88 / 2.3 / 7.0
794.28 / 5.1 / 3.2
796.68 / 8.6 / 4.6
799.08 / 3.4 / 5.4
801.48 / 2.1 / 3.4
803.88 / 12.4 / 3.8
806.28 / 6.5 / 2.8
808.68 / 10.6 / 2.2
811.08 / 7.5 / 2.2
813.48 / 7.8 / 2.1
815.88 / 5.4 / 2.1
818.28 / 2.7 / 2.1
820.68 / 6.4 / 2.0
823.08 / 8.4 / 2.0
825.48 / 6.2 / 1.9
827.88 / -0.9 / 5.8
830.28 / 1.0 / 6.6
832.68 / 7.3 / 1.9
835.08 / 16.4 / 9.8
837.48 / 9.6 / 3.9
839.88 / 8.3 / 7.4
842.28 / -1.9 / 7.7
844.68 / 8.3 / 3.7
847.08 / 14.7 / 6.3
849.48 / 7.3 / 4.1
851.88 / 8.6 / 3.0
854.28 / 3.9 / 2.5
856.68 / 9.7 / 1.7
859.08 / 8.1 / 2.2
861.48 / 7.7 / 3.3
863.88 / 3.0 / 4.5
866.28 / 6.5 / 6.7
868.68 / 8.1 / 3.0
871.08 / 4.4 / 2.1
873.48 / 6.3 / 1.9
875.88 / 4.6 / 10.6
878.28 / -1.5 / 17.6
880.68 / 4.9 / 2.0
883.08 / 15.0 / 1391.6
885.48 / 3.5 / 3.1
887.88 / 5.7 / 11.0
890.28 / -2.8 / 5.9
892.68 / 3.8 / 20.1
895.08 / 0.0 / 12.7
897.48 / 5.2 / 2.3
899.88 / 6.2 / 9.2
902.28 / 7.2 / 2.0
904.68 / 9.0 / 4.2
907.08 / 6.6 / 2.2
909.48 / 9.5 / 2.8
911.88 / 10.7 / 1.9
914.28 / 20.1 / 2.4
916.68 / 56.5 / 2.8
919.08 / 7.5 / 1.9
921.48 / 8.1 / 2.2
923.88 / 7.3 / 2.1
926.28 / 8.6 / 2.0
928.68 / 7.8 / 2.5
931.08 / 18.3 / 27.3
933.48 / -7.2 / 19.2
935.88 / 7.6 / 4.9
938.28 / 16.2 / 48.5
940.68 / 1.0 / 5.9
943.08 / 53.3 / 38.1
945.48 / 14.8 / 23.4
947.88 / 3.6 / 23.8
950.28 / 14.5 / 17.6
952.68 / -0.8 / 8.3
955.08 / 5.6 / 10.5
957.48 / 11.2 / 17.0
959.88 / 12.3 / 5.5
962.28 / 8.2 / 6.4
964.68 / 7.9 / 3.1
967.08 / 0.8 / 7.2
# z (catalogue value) 1.457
